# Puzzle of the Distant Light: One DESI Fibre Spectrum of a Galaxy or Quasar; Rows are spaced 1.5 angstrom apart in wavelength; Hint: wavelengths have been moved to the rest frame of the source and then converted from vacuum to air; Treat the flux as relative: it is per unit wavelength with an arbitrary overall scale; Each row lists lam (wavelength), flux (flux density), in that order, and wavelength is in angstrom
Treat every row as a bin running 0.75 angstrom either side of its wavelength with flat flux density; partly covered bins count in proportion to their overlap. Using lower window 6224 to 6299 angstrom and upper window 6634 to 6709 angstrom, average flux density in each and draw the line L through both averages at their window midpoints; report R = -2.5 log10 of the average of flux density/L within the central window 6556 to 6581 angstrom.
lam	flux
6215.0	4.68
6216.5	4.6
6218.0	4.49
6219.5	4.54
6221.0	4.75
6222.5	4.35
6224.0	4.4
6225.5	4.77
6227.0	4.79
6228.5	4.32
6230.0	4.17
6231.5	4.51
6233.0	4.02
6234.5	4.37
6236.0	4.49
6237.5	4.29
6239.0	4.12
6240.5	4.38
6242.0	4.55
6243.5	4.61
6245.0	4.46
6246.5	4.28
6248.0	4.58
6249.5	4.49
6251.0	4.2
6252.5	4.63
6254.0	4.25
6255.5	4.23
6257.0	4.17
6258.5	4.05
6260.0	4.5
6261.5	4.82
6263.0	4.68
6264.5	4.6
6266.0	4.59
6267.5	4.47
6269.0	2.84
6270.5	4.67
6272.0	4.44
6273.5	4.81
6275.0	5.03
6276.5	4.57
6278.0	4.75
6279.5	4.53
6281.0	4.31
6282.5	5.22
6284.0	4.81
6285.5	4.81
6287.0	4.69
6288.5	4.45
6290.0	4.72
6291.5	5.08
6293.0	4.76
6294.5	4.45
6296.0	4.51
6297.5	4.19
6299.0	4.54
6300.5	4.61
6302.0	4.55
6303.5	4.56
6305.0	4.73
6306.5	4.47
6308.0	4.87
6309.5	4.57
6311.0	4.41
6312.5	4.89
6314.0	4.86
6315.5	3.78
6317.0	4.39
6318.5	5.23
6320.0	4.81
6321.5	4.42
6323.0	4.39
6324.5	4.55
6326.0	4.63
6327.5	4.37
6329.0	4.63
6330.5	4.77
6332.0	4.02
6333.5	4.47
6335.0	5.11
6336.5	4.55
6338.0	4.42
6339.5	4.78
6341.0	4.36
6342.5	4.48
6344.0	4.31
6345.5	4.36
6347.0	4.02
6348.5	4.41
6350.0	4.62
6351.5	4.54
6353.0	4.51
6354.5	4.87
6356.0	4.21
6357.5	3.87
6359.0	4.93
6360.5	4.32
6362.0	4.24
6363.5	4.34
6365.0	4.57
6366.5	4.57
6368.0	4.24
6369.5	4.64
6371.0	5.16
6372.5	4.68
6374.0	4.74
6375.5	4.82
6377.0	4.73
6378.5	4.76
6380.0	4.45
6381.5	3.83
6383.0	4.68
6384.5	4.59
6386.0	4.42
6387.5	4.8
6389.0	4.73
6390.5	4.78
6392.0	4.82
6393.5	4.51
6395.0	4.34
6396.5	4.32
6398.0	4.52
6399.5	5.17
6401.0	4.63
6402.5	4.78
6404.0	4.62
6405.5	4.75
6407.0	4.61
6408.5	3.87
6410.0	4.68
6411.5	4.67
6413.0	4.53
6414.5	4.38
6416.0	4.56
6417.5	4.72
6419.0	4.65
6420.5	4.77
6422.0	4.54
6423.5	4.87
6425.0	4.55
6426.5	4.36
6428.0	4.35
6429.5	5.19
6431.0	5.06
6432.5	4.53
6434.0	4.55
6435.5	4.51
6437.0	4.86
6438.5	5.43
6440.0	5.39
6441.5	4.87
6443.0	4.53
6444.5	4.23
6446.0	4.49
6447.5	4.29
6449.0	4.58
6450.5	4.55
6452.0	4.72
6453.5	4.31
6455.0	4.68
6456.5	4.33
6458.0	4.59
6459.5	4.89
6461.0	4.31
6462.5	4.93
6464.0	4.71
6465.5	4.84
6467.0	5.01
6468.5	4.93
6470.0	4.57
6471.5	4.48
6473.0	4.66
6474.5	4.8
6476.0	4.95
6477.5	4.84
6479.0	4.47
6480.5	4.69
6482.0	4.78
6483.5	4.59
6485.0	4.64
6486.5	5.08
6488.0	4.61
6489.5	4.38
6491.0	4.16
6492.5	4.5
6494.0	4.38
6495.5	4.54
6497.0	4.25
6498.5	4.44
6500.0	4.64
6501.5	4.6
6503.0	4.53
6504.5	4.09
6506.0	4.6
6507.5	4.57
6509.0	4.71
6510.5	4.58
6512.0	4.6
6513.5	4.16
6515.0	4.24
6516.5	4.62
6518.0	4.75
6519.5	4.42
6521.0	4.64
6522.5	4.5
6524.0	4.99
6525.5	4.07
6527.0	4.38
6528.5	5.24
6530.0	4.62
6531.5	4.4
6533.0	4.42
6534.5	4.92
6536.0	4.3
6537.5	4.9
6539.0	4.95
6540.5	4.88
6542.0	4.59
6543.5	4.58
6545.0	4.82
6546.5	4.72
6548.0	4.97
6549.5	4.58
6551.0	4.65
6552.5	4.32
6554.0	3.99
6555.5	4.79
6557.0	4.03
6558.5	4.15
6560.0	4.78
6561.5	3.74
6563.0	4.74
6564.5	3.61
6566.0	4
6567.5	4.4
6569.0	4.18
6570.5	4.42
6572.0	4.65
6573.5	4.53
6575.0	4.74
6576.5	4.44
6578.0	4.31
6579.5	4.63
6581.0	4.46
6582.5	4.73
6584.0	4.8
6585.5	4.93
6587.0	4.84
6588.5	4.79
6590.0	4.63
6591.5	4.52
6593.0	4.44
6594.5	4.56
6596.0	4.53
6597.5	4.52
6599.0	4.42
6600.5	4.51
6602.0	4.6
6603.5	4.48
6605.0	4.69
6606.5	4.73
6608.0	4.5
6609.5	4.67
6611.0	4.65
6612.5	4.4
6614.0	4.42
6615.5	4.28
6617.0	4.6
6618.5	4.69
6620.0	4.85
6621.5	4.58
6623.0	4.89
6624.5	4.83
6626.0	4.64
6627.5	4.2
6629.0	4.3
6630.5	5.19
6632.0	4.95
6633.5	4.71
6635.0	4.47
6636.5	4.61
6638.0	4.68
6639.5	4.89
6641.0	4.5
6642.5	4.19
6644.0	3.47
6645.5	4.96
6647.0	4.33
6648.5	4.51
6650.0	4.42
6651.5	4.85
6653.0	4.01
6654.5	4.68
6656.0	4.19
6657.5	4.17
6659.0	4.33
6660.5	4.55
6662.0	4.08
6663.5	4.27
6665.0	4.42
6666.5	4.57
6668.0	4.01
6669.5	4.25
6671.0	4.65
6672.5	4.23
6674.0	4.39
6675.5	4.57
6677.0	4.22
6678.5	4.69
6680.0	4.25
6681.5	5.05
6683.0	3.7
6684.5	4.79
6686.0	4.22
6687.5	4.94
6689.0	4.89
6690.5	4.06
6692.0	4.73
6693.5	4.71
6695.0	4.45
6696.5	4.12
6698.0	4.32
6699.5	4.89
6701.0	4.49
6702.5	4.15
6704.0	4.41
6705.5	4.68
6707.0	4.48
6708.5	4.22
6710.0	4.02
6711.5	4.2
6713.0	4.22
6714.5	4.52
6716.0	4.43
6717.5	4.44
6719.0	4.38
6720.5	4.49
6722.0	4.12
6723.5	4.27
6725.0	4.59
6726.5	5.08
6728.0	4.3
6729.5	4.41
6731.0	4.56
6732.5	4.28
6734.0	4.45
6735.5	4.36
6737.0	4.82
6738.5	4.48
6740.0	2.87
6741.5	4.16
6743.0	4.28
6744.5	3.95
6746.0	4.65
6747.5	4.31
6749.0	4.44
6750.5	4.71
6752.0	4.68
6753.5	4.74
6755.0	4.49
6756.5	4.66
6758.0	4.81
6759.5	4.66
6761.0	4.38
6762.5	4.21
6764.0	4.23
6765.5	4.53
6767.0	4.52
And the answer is 0.026 mag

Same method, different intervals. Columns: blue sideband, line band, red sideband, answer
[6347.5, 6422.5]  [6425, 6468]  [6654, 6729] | -0.03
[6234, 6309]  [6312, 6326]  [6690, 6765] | -0.02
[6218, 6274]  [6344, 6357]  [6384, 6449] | 0.03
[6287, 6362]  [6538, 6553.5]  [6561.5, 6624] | -0.04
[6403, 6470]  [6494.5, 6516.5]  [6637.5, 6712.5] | 0.03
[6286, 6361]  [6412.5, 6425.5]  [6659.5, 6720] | -0.03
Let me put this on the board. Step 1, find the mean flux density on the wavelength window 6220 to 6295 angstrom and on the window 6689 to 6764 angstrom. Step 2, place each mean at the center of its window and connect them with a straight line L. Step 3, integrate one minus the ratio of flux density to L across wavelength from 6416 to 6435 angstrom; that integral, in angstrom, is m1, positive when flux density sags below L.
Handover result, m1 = -0.87 angstrom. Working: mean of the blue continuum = 4.5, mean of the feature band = 4.67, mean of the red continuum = 4.41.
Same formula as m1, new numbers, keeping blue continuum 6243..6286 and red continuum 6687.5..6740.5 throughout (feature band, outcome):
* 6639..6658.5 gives 0.1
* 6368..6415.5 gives -1.4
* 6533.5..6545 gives -0.7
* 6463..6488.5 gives -1.7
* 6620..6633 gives -0.8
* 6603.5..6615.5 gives -0.3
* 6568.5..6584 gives -0.3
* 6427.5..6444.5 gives -1.4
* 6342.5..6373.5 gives 0.0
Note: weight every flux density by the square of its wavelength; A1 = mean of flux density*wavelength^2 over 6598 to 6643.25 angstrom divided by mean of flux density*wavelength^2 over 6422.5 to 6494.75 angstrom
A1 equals 1.0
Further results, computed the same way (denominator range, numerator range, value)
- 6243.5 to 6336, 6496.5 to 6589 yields 1.08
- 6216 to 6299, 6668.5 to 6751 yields 1.13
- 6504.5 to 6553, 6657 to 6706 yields 1.01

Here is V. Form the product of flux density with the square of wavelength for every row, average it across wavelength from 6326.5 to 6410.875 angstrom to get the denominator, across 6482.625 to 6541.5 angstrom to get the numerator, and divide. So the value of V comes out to 1.05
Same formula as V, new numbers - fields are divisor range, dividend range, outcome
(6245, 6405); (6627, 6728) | 1.09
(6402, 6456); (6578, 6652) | 1.05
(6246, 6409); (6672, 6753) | 1.09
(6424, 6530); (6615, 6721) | 1.02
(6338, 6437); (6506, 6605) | 1.05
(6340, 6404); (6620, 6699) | 1.08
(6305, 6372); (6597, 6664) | 1.09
